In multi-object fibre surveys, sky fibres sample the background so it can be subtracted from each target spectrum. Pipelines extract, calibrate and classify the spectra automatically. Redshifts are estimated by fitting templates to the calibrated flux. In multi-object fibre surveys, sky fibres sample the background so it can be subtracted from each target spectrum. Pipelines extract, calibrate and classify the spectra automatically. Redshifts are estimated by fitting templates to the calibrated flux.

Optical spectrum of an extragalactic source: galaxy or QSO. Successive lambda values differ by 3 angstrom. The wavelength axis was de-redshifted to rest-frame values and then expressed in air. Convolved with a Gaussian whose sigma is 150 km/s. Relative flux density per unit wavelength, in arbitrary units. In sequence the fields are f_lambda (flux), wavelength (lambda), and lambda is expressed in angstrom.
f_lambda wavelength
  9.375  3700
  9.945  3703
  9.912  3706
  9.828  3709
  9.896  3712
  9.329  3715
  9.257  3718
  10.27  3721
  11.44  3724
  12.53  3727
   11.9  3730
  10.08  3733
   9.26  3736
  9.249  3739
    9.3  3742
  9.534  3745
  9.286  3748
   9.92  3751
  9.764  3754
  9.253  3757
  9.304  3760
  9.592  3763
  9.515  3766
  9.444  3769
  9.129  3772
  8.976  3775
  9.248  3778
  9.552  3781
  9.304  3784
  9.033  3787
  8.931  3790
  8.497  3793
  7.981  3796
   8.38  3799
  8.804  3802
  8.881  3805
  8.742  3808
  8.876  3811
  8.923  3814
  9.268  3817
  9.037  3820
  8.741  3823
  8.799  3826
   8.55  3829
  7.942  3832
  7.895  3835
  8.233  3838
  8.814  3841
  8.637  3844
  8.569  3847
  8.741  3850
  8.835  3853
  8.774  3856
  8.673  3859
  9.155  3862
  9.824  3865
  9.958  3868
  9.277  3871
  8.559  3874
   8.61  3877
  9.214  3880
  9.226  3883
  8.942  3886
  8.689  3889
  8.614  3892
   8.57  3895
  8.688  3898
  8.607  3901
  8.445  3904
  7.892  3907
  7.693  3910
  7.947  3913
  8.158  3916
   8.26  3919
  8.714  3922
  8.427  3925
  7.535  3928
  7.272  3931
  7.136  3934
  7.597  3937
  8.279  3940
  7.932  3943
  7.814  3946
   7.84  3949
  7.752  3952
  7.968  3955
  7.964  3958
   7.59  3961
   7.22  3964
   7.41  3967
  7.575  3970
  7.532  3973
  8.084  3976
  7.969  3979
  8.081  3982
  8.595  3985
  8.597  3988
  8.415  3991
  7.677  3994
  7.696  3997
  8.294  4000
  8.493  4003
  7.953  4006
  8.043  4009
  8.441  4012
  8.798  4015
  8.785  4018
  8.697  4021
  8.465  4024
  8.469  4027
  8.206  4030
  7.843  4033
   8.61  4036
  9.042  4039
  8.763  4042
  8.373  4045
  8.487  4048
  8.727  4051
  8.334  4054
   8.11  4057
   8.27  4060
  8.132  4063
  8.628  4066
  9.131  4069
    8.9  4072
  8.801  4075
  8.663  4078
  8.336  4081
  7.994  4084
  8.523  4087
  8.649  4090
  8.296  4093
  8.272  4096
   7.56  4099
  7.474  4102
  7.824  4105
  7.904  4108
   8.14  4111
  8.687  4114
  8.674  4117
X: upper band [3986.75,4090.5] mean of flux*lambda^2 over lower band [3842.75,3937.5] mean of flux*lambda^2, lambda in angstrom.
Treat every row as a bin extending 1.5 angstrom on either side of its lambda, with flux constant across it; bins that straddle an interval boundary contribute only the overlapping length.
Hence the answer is 1.06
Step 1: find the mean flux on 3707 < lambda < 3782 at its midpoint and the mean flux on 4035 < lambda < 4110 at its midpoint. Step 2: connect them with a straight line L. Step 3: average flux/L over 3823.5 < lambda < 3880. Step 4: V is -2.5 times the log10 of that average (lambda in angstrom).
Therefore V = 0.07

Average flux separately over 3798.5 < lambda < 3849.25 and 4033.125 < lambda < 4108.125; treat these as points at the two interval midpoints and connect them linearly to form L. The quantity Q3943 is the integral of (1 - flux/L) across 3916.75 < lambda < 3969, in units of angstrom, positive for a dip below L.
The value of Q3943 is 4.42 angstrom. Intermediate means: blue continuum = 8.66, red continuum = 8.39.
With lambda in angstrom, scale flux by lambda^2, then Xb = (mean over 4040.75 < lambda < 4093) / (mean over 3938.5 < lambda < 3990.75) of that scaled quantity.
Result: 1.13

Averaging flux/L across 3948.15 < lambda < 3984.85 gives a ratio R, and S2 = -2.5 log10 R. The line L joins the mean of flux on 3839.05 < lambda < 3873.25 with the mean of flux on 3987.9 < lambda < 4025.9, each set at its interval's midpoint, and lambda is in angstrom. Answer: 0.10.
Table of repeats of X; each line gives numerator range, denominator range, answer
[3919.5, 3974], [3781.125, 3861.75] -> 0.95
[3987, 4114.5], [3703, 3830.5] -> 1.03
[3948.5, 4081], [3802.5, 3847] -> 1.05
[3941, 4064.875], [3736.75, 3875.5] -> 1.01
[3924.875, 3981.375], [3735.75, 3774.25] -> 0.91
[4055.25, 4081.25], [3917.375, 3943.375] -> 1.16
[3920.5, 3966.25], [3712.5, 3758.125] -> 0.87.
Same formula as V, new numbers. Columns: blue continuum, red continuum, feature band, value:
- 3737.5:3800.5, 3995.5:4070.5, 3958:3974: 0.15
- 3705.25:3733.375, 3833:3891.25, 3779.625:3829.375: 0.08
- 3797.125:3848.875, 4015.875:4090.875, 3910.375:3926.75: 0.04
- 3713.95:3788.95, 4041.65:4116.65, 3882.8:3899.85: 0.05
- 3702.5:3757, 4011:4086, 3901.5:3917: 0.14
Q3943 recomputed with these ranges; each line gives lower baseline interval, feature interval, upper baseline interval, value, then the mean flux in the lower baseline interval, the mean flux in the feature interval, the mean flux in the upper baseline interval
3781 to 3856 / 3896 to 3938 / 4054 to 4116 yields 2.57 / 8.7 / 8.04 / 8.32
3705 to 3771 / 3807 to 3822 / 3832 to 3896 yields 0.45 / 9.9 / 8.97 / 8.83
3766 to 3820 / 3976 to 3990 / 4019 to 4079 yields 0.57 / 8.96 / 8.29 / 8.53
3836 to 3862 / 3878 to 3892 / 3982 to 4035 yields -0.60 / 8.67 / 8.96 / 8.32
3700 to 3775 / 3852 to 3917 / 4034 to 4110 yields 3.25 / 9.84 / 8.75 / 8.39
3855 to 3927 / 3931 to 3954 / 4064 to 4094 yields 2.47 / 8.7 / 7.74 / 8.59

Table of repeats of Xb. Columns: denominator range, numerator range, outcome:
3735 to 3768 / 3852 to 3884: 1.02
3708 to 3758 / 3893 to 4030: 0.91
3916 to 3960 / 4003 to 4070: 1.13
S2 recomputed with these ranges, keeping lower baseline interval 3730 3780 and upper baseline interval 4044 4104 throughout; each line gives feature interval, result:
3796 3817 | 0.069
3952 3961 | 0.121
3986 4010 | 0.063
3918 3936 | 0.133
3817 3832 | 0.062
